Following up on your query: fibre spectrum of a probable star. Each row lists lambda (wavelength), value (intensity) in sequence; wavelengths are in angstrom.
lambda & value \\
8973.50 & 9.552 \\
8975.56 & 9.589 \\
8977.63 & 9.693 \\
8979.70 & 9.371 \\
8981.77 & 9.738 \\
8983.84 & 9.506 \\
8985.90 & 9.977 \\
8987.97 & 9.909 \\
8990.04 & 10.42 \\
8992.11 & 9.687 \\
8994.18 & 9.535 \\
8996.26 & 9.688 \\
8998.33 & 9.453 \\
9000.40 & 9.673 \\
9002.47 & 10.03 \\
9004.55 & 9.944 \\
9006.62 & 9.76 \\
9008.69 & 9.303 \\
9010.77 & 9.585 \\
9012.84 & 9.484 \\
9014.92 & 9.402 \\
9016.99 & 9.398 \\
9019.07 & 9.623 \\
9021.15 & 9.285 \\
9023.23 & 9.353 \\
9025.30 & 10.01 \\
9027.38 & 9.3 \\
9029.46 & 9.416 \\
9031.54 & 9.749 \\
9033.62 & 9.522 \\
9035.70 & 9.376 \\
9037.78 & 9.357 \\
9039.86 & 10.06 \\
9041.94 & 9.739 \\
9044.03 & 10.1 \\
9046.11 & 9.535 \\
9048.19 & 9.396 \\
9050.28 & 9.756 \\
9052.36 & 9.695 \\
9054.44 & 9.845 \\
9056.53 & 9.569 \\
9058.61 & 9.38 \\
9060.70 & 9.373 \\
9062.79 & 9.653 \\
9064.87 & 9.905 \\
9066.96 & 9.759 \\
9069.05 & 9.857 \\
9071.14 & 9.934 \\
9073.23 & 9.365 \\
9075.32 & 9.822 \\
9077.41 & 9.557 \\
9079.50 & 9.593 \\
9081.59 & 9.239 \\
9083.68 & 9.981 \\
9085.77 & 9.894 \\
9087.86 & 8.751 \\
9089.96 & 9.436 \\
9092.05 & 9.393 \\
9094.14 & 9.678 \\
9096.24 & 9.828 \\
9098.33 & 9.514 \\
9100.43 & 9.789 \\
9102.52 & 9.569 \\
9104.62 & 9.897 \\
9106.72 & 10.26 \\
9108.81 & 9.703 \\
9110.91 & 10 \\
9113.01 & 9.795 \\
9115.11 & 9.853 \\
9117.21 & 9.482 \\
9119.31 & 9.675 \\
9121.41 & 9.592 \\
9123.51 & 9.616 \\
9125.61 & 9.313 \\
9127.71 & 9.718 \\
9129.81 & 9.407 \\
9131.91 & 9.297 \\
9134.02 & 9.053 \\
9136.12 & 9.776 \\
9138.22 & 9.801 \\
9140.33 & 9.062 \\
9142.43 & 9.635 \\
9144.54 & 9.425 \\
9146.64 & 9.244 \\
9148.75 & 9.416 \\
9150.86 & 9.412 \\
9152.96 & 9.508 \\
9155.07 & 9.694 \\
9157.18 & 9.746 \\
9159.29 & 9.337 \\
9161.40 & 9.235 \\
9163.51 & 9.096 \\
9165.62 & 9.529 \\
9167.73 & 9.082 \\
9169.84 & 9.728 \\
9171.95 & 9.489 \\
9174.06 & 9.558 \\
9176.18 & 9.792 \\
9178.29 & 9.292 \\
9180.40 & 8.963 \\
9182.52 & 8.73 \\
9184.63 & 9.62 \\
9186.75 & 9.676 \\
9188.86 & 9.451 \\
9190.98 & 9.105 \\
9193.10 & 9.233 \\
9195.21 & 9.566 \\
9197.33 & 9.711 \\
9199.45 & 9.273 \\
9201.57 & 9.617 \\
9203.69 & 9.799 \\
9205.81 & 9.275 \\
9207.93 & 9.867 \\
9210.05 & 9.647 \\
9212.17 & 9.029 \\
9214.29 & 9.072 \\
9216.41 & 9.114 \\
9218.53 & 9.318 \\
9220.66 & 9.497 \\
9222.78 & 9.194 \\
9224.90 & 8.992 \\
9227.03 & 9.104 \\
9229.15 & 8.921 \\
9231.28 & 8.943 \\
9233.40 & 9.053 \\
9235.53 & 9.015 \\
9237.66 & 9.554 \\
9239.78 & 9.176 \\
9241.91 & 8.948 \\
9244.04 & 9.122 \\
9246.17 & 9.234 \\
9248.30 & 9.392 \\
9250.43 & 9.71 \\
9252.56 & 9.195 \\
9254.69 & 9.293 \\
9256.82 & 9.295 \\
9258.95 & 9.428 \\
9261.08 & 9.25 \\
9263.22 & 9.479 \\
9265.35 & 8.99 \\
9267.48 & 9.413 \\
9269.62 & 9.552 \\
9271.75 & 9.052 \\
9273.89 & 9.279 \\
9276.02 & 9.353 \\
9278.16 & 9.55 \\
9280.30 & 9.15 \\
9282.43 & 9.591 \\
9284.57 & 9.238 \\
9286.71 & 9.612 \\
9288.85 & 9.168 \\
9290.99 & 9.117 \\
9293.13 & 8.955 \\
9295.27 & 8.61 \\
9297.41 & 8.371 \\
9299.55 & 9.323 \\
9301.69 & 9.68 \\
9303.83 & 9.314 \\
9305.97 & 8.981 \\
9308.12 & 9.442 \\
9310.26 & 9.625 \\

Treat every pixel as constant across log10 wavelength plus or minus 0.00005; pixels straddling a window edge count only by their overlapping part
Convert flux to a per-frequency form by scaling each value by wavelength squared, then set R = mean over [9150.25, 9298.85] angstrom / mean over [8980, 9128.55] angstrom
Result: 1.00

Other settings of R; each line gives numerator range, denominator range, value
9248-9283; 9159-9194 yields 1.02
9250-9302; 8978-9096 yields 1.01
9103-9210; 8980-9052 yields 1.02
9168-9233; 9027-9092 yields 1.00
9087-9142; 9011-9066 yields 1.02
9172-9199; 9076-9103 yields 1.00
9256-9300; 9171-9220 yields 1.00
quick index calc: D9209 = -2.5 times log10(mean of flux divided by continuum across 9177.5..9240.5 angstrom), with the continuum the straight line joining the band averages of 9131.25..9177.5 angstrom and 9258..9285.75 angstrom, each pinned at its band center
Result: 0.01 mag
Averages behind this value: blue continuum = 9.45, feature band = 9.29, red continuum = 9.33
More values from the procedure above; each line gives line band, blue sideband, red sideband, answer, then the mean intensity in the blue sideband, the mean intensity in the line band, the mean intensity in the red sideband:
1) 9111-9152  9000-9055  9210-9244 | -0.017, 9.62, 9.52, 9.15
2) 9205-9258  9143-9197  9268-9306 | 0.008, 9.4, 9.24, 9.23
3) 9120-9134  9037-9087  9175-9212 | 0.011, 9.68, 9.46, 9.44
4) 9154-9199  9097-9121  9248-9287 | 0.021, 9.77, 9.41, 9.35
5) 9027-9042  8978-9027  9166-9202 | 0.005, 9.65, 9.57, 9.4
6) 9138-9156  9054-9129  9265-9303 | 0.009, 9.65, 9.45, 9.23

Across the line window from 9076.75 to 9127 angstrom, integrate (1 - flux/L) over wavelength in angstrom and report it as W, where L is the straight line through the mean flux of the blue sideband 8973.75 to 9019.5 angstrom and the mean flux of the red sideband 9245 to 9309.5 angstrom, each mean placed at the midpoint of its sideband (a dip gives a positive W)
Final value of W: -0.65 angstrom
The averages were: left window 9.67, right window 9.27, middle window 9.64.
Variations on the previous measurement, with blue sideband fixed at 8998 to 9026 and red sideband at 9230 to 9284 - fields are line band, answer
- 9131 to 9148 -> 0.03 angstrom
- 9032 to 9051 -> -0.19 angstrom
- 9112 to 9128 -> -0.29 angstrom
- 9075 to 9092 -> -0.02 angstrom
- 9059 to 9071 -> -0.23 angstrom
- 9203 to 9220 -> -0.08 angstrom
